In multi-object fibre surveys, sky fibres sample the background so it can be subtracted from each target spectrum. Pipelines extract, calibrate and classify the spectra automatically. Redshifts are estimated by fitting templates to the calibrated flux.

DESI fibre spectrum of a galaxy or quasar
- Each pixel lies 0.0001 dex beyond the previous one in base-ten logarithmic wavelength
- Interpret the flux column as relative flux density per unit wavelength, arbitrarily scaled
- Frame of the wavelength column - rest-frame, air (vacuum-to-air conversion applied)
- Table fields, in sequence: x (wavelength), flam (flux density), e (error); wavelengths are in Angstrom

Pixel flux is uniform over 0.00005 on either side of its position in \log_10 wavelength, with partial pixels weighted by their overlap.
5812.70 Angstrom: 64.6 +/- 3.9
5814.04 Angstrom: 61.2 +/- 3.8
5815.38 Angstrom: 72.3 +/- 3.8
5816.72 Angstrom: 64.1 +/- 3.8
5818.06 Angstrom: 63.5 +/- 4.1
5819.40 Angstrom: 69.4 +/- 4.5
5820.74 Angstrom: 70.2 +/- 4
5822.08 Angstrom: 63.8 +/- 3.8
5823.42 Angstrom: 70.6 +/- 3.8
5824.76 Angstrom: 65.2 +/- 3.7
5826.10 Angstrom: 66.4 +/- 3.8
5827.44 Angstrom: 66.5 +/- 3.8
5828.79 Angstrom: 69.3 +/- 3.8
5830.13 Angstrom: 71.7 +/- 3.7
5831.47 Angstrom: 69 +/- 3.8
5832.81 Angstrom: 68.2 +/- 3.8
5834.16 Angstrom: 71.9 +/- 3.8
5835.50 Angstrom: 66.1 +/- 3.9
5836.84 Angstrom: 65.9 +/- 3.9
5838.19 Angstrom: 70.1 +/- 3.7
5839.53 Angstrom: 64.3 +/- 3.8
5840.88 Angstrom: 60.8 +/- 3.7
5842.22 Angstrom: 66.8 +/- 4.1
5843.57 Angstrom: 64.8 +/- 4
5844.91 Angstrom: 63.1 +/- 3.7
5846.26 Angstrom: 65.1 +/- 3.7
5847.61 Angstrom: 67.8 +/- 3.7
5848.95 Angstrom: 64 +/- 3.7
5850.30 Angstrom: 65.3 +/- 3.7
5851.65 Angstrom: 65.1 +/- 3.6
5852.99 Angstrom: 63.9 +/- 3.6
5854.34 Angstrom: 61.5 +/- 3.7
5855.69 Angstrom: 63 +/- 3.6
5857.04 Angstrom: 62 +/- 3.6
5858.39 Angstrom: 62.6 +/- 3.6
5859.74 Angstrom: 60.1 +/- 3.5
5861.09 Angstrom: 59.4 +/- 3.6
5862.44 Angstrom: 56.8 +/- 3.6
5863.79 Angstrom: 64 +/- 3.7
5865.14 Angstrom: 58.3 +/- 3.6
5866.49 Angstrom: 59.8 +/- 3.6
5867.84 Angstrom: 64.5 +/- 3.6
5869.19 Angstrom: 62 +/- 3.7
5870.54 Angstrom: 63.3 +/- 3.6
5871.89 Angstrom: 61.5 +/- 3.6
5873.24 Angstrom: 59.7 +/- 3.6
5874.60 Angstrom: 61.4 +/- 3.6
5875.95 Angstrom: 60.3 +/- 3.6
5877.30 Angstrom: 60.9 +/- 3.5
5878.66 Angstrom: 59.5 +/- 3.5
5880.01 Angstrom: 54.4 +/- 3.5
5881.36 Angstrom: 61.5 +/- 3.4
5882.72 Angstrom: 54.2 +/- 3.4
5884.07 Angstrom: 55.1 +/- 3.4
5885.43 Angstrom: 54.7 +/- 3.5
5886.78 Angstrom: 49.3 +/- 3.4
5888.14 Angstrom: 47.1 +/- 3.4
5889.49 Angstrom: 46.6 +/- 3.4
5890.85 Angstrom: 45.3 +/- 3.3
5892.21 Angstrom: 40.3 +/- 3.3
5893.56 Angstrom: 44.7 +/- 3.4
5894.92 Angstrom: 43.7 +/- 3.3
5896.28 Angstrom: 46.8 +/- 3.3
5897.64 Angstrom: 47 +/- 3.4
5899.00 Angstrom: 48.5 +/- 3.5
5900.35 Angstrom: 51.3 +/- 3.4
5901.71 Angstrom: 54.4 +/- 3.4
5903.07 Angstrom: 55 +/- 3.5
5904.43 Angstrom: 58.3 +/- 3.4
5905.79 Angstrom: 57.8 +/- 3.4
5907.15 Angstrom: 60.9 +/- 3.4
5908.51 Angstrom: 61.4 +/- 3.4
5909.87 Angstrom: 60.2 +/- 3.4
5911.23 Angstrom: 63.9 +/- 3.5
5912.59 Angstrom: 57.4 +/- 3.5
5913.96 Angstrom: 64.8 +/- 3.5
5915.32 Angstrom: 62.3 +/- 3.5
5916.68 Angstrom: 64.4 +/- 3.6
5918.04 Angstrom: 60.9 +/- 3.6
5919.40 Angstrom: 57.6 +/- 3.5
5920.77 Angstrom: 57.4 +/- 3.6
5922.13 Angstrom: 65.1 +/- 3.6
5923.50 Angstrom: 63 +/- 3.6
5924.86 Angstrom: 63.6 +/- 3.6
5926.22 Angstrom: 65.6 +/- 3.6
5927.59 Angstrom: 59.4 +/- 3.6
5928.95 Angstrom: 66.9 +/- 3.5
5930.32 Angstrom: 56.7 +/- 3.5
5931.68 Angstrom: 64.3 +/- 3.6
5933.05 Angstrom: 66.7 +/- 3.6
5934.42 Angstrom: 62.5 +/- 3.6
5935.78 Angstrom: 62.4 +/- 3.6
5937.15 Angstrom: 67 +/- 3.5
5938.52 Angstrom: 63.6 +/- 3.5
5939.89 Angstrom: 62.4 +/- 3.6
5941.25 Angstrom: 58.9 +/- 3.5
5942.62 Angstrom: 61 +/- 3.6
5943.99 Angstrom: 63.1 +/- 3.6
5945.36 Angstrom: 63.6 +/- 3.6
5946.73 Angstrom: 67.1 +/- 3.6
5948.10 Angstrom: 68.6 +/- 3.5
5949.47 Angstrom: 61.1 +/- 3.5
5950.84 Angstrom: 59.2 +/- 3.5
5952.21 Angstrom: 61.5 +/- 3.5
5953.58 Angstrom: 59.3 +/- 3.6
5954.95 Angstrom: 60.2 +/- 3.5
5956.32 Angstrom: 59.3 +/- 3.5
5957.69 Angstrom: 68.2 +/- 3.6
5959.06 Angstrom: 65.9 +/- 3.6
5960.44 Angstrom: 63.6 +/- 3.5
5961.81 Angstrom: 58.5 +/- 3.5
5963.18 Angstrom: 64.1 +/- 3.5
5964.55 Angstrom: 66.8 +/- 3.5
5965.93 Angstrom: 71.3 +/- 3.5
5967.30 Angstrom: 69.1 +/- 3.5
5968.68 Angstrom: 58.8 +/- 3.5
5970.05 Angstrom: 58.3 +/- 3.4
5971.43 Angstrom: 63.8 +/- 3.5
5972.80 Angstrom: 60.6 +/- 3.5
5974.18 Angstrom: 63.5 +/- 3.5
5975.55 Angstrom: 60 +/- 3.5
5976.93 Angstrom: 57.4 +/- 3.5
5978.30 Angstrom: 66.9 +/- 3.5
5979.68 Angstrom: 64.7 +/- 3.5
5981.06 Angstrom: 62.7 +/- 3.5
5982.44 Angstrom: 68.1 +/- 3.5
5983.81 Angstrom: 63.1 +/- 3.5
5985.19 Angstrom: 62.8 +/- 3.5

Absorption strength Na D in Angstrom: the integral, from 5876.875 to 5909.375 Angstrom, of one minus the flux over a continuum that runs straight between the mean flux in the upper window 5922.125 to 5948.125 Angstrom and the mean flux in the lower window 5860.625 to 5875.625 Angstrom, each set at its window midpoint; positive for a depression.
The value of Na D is 5.0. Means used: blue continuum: 61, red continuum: 63.4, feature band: 52.4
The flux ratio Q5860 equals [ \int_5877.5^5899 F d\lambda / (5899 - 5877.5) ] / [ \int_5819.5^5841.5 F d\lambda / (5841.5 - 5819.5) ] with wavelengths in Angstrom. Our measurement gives 0.7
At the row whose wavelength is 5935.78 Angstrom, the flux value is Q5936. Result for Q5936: 62.4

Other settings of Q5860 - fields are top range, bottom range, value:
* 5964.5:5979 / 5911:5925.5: 1.02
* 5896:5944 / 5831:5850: 0.91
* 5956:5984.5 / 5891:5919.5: 1.15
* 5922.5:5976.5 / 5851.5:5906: 1.12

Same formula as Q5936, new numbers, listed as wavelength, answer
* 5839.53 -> 64.3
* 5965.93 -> 71.3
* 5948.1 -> 68.6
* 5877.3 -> 60.9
